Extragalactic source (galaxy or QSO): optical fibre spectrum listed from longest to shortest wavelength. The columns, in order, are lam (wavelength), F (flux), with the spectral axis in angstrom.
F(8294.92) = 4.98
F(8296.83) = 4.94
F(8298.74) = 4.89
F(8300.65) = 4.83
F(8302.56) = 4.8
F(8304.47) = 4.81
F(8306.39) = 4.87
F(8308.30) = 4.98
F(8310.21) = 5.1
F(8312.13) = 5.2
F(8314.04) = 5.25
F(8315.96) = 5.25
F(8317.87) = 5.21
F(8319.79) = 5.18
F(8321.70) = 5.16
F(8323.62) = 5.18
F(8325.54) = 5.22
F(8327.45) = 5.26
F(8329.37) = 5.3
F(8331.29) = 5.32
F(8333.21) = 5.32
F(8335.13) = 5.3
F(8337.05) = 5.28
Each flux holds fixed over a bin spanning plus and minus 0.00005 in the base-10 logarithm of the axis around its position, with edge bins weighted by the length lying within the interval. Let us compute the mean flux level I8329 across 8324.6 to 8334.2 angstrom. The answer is 5.28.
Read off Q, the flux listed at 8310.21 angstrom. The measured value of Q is 5.1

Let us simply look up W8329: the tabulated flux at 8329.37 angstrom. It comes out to 5.3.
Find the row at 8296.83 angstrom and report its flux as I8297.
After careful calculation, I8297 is 4.94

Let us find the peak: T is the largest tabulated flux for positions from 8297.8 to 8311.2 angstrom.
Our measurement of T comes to 5.1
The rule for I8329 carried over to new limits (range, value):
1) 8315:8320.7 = 5.21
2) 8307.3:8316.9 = 5.15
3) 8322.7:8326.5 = 5.21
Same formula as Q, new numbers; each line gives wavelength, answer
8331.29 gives 5.32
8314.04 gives 5.25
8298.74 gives 4.89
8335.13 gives 5.3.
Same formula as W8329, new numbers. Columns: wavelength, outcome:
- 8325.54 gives 5.22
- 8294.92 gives 4.98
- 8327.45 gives 5.26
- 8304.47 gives 4.81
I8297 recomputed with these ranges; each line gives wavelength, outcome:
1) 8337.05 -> 5.28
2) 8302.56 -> 4.8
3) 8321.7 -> 5.16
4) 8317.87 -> 5.21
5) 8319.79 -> 5.18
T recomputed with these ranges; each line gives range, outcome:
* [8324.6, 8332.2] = 5.32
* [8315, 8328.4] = 5.26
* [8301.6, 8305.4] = 4.81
